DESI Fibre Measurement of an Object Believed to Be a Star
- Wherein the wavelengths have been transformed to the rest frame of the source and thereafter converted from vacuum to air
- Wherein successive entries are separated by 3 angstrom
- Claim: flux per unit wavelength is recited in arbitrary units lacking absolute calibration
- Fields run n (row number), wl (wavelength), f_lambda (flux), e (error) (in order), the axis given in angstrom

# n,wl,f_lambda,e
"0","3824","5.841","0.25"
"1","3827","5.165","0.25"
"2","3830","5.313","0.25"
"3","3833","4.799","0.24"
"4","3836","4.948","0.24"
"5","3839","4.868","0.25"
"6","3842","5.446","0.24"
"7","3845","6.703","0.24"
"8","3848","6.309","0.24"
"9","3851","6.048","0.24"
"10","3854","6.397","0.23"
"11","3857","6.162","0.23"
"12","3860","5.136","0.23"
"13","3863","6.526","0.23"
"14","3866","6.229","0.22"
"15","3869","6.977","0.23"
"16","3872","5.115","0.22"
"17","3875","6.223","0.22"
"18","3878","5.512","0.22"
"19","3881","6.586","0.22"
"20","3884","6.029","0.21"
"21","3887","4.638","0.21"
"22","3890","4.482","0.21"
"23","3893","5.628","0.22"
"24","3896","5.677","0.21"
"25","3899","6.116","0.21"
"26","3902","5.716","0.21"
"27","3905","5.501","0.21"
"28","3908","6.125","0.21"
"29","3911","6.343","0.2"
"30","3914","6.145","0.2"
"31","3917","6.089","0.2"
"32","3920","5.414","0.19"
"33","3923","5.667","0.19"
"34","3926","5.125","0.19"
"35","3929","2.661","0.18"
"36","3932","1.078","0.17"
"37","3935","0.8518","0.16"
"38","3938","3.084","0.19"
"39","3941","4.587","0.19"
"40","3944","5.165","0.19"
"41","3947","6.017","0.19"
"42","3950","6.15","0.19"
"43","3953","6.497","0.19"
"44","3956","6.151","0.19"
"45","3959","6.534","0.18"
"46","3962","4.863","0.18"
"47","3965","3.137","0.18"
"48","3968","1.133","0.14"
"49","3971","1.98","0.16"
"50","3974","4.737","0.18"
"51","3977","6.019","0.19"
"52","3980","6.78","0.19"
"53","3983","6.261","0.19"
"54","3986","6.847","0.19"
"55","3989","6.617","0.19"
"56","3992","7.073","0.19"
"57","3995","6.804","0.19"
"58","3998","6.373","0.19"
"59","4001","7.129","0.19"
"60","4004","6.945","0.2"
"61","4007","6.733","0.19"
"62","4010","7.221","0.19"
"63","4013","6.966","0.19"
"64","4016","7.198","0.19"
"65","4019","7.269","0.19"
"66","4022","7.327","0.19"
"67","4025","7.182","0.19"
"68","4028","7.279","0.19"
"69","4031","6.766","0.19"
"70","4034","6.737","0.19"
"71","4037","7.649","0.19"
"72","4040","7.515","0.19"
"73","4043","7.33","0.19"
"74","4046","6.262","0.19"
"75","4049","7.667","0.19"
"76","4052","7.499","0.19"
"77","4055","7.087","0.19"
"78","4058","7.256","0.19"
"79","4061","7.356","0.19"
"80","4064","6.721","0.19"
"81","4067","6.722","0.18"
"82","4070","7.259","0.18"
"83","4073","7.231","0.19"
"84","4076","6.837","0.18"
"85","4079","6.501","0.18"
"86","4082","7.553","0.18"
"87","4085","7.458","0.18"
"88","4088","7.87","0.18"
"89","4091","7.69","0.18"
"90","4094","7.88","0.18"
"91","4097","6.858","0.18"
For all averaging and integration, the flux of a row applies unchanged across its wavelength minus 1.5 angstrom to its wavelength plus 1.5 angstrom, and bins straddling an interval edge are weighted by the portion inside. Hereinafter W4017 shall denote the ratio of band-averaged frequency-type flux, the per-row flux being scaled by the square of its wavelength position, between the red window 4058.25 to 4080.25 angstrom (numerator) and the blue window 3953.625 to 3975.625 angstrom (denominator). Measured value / 1.76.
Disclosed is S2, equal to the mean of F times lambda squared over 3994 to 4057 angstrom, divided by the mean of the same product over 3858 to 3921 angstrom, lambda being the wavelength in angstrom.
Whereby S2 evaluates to 1.3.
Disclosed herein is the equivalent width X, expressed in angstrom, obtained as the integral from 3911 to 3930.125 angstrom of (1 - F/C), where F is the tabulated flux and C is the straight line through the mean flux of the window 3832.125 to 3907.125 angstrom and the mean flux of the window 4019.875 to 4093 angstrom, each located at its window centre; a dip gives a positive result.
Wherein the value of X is 2.56 angstrom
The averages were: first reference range 5.76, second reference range 7.2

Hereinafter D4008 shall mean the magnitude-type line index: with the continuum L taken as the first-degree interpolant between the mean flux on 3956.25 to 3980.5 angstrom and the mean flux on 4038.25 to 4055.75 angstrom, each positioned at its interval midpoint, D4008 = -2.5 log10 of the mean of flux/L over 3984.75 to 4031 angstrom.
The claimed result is -0.20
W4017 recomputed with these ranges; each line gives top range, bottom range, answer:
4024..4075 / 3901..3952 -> 1.58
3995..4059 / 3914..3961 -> 1.55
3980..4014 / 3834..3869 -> 1.24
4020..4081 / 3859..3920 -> 1.32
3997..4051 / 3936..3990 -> 1.44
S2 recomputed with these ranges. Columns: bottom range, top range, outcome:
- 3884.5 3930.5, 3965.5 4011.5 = 1.12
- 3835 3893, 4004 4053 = 1.34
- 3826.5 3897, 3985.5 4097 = 1.37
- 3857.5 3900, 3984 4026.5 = 1.29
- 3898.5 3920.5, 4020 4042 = 1.29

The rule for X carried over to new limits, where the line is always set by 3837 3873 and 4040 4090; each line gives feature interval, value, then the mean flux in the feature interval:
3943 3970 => 6.3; 5.01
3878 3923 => 3.7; 5.74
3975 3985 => 0.6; 6.3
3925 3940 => 9.1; 2.54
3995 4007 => 0.0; 6.8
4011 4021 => -0.4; 7.16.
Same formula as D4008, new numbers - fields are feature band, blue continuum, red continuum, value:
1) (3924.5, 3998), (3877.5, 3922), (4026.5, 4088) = 0.28 mag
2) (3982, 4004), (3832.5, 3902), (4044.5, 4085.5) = -0.02 mag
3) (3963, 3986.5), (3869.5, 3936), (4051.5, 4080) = 0.31 mag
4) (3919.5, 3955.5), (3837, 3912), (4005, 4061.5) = 0.41 mag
